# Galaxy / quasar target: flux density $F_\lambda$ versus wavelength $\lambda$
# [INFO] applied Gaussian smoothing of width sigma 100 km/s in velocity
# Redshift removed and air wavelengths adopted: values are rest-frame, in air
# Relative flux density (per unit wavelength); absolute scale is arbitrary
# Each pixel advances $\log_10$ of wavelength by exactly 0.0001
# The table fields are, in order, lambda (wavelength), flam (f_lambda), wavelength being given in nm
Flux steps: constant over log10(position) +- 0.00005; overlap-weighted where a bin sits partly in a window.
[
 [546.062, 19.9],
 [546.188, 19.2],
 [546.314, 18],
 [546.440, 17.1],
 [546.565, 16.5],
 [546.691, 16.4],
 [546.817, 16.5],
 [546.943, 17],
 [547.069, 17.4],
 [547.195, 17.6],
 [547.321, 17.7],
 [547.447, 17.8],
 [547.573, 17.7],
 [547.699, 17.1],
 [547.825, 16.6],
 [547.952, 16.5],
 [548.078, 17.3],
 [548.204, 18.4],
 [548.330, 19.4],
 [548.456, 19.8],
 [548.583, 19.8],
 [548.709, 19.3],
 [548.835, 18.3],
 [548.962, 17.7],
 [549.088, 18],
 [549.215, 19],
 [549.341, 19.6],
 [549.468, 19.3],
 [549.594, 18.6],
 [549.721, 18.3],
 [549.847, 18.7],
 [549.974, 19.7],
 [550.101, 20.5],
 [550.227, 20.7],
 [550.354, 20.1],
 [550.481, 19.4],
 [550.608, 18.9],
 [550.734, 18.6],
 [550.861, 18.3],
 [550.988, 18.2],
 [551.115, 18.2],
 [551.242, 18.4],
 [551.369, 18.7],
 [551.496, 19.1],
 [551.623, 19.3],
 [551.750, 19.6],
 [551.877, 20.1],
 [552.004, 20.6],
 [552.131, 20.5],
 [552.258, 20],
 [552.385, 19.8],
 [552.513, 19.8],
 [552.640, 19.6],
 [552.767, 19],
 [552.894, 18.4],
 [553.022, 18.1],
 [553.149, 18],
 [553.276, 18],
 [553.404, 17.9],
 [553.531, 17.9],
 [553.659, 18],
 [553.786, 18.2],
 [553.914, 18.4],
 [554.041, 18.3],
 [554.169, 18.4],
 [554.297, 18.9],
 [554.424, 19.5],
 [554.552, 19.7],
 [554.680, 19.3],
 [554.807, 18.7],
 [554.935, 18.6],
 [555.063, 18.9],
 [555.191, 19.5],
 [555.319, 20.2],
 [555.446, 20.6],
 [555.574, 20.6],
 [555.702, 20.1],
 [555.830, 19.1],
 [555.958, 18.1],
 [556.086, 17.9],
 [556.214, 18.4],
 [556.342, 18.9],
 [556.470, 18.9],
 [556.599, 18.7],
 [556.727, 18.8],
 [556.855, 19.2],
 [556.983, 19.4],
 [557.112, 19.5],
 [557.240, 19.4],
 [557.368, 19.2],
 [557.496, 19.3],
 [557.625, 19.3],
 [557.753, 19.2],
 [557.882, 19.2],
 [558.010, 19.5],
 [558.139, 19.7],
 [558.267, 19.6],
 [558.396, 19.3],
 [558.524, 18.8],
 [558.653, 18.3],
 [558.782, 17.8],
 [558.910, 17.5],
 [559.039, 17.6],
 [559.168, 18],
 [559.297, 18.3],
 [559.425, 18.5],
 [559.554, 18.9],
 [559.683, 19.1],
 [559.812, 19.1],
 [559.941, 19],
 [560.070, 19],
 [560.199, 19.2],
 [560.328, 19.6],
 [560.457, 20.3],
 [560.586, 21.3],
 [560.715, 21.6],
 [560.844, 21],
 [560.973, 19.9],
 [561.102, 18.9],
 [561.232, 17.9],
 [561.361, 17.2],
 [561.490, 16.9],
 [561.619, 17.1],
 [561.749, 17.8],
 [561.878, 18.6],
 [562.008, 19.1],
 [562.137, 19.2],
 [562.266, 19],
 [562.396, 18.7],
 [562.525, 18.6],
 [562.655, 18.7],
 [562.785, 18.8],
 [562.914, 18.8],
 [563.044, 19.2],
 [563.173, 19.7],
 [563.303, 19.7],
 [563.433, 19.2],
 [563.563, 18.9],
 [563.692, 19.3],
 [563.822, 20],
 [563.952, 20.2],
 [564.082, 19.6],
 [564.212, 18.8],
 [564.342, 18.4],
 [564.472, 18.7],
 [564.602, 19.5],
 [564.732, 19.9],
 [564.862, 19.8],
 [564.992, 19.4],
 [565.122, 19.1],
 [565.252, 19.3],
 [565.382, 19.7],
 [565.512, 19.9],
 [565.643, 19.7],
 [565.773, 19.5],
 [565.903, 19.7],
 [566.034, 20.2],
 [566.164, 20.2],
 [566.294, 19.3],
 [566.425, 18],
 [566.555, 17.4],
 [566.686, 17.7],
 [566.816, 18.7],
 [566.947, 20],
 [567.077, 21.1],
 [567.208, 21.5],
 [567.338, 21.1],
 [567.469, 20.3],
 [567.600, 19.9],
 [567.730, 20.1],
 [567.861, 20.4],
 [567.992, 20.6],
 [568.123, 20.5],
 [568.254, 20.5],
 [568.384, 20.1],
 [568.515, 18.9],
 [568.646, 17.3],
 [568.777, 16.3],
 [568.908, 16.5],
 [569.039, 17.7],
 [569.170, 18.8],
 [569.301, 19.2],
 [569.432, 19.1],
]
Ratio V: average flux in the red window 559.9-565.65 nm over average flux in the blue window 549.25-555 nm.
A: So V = 1.01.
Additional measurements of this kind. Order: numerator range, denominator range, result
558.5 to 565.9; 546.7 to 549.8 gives 1.05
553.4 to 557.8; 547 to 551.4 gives 1.02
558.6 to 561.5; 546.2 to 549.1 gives 1.07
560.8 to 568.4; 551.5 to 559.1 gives 1.02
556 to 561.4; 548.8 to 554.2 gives 1.01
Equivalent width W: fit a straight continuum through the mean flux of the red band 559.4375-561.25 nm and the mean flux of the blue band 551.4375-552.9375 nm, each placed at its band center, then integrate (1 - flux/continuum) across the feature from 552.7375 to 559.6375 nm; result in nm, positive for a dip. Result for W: 0.29 nm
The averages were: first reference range 19.7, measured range 18.8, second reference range 19.6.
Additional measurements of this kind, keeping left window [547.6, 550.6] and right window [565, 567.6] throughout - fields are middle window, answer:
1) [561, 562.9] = 0.10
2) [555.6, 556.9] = 0.02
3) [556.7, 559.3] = 0.04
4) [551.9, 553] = -0.04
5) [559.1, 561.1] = -0.02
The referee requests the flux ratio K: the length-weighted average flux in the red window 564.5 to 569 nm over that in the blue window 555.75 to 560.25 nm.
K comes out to 1.0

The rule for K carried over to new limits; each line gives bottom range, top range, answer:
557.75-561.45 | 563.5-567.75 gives 1.03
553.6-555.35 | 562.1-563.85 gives 1.01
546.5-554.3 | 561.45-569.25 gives 1.03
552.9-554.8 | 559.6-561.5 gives 1.05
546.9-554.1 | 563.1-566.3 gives 1.04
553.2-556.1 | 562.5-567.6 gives 1.03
